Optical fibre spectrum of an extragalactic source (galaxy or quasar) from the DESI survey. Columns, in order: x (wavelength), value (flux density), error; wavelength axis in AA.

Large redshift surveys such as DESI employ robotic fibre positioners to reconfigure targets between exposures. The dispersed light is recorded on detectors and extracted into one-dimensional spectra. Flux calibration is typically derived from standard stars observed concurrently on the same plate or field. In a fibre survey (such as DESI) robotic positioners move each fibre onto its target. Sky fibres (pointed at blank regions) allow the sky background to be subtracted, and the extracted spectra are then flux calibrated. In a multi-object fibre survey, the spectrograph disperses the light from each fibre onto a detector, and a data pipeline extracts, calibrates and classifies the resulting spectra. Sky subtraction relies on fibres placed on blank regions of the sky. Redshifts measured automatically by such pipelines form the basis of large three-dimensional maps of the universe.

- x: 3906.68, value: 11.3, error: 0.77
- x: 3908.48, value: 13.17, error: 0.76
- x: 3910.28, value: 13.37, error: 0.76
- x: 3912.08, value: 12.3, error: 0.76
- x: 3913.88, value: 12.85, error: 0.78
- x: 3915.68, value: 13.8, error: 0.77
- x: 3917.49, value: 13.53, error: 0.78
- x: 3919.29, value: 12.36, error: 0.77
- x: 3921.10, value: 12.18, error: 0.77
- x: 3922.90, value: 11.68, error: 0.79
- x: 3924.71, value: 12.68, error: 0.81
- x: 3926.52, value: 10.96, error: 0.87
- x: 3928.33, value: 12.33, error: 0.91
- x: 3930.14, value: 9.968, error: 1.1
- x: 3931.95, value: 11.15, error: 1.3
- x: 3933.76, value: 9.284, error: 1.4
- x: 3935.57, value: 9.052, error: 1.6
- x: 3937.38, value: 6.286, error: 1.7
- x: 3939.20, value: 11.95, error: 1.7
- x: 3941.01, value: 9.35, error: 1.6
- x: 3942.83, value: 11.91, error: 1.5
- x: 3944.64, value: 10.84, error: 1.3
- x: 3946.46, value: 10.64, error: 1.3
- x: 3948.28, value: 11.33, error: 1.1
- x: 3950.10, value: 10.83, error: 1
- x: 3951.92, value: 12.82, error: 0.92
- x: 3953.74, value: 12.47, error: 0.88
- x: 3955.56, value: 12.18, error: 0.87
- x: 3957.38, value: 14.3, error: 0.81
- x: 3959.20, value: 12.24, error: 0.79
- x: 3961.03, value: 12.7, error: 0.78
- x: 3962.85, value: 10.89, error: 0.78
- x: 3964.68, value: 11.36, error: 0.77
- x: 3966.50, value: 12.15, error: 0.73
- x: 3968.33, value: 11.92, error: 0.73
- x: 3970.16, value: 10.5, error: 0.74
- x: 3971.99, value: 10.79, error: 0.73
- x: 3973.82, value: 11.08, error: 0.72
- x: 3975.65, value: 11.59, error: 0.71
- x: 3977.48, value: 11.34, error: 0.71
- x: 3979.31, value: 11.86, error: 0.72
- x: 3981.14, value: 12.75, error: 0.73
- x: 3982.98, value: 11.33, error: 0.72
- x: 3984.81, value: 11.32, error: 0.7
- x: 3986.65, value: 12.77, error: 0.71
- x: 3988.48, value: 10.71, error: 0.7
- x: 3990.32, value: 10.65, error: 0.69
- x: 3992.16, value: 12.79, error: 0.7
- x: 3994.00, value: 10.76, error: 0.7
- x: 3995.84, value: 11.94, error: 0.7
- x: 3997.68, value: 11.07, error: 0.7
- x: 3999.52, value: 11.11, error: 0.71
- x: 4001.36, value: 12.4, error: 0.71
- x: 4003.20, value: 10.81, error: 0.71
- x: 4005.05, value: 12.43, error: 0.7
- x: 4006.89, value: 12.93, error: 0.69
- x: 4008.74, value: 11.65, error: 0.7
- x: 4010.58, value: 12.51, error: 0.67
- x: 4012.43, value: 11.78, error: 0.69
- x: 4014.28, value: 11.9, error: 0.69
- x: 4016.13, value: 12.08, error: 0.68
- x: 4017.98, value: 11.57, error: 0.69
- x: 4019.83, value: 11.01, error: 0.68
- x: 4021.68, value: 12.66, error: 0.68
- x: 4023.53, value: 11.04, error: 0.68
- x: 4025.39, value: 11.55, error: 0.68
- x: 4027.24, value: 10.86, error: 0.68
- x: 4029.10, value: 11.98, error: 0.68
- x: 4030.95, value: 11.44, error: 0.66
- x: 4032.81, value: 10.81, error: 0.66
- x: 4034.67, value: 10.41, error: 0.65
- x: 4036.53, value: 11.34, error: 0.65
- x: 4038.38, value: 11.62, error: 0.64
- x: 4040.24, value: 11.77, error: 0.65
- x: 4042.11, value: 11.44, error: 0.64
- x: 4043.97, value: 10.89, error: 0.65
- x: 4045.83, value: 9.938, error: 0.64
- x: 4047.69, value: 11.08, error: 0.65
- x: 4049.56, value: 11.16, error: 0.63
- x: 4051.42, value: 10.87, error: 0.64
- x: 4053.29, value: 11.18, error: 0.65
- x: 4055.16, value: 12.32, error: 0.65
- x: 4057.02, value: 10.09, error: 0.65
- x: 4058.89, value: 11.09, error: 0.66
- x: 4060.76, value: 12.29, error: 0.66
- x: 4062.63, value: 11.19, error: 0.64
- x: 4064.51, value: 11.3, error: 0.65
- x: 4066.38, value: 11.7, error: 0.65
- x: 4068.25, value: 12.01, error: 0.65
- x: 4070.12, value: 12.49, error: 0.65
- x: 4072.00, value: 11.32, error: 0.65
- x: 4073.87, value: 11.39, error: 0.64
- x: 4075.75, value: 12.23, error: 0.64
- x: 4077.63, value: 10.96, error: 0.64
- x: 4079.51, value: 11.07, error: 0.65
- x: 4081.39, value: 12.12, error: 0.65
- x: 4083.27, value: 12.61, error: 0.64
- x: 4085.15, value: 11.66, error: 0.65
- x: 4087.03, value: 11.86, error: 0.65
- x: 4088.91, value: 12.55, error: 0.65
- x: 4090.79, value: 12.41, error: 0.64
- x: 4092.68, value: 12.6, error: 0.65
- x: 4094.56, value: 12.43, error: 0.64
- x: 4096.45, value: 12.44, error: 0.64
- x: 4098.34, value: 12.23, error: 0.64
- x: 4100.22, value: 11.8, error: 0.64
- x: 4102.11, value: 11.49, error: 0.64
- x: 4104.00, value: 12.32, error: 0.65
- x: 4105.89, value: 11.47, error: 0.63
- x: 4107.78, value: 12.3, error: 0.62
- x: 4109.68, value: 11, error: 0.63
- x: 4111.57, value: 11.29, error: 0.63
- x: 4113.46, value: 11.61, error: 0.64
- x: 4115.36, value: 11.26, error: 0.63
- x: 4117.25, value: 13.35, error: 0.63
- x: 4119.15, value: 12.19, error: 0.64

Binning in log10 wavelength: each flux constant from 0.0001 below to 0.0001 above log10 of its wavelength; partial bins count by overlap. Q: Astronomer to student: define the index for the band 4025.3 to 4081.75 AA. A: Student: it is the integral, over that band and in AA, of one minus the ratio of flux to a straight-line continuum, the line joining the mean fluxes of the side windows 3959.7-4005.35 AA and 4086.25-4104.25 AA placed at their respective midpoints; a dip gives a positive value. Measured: 2.97 AA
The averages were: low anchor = 11.6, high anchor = 12.2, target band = 11.3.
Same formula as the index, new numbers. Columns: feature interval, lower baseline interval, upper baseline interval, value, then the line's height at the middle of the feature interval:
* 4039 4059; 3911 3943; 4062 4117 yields 1.1 AA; 11.7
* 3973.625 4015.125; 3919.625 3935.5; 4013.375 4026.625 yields -0.7 AA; 11.5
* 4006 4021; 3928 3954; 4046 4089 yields -1.1 AA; 11.1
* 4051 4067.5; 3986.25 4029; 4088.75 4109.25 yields 0.8 AA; 11.9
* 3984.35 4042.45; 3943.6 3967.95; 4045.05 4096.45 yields 0.9 AA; 11.8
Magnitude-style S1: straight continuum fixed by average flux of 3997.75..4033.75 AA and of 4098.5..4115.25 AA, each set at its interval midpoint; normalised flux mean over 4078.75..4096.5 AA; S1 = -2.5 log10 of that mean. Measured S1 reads -0.046 mag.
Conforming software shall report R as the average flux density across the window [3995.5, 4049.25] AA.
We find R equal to 11.5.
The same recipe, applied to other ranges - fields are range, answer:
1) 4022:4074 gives 11.3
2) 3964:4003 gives 11.5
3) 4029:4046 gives 11.2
